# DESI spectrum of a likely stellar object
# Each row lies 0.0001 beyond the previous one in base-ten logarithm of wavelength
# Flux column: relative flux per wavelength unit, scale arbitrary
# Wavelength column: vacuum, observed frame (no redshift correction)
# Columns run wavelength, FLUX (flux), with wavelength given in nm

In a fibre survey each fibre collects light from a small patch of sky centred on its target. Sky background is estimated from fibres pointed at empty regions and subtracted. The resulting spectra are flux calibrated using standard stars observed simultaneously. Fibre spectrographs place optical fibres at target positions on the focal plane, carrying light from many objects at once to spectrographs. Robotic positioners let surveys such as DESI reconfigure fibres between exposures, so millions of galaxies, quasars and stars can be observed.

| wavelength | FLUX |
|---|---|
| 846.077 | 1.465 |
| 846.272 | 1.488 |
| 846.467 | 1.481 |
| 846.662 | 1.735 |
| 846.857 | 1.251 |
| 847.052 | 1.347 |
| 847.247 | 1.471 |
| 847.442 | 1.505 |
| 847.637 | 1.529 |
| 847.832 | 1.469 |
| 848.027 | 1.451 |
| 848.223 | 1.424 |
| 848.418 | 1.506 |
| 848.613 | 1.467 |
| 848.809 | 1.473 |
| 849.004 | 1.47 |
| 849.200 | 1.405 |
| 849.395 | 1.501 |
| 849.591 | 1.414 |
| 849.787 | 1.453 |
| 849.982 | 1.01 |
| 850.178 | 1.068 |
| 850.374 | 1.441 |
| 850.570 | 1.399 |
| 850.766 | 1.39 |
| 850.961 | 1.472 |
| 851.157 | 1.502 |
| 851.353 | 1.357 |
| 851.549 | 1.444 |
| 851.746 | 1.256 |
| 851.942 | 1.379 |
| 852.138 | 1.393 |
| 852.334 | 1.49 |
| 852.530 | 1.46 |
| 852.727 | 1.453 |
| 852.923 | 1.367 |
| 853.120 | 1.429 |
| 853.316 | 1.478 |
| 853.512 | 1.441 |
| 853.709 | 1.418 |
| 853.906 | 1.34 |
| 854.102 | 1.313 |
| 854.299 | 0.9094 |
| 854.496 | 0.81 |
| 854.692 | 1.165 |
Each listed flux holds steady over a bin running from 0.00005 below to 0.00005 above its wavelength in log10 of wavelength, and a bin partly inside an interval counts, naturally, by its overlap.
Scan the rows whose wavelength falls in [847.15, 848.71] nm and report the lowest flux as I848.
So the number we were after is 1.424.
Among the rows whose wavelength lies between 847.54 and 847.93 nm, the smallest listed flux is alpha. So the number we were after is 1.469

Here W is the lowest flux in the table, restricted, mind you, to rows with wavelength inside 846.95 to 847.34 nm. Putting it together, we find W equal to 1.347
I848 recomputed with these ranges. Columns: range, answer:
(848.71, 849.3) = 1.405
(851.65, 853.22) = 1.256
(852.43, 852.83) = 1.453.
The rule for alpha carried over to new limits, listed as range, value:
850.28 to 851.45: 1.357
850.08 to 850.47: 1.068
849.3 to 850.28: 1.01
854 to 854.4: 0.9094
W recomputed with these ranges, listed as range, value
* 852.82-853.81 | 1.367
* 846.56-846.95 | 1.251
